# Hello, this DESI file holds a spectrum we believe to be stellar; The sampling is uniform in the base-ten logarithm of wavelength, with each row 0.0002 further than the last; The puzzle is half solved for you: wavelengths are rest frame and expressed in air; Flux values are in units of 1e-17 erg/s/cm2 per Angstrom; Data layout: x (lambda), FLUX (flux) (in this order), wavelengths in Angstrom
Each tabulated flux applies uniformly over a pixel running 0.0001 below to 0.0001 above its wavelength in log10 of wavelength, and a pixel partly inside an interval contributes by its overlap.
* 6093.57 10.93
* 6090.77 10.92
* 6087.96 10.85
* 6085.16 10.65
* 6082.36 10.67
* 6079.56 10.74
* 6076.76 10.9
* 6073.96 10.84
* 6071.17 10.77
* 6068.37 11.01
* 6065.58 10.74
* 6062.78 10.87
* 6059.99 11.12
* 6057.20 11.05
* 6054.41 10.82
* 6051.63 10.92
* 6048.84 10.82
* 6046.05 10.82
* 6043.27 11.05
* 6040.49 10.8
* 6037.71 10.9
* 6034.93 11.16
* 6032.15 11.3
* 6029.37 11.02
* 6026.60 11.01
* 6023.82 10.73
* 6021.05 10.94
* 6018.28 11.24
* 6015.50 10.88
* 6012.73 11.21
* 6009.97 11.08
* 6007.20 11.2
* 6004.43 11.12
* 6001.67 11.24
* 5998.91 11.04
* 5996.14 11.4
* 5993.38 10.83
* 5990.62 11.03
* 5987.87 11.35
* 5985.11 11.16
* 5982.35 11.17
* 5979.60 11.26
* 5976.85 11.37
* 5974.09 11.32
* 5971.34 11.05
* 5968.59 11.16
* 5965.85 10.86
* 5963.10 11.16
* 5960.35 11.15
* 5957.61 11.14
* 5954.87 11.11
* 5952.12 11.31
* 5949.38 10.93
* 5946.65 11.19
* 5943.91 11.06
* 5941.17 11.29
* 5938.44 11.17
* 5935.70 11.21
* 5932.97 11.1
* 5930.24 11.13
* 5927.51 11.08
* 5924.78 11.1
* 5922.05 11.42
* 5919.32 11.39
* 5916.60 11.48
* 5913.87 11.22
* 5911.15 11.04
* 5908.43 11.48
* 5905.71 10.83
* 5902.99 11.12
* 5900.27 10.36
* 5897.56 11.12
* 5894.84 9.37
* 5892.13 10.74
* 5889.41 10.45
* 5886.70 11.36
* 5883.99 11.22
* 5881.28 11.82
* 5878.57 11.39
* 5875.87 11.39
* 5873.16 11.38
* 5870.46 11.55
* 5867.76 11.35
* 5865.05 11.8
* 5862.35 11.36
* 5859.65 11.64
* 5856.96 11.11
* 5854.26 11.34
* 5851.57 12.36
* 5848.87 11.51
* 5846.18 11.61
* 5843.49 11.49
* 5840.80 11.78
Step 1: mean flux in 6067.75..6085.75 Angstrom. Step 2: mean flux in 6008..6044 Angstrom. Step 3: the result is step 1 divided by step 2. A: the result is 1.0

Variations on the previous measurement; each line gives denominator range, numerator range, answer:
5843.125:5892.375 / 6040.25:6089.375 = 0.95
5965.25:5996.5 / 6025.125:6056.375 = 0.98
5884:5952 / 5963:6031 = 1.01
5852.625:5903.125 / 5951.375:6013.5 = 1.00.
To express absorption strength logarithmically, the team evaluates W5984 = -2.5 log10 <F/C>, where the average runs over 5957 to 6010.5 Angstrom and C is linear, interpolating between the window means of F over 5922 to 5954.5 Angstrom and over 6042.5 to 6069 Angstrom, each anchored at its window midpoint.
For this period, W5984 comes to -0.01 mag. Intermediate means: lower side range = 11.2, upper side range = 10.9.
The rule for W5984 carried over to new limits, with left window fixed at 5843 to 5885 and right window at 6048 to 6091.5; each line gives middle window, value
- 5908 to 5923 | 0.00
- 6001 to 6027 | 0.00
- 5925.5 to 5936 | 0.02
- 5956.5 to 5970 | 0.01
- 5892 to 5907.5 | 0.08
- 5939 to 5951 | 0.01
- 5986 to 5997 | 0.00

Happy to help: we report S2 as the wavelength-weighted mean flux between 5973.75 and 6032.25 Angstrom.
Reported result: 11.1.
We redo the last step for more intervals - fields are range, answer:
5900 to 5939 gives 11.2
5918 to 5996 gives 11.2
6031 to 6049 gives 11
